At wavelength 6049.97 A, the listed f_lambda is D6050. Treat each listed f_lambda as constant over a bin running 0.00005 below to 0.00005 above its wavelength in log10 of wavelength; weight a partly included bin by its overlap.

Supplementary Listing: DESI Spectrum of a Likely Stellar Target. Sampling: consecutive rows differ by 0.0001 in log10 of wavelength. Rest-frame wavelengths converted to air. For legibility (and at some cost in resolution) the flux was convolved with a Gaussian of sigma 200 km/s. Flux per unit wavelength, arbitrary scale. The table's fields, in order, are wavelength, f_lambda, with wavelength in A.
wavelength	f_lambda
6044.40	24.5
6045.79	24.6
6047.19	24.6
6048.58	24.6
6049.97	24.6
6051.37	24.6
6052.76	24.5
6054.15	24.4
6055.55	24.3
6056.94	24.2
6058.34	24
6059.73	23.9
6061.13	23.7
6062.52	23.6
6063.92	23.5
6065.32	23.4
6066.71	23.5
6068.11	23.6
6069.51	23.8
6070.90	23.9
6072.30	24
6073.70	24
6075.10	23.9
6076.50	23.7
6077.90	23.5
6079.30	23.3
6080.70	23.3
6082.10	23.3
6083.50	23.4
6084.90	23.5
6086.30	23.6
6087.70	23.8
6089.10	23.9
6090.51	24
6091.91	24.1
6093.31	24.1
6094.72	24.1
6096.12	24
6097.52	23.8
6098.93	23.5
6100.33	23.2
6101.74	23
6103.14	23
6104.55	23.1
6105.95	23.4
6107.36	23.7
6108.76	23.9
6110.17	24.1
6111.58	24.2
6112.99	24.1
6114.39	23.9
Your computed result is 24.6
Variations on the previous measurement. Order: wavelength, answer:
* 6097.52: 23.8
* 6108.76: 23.9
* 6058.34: 24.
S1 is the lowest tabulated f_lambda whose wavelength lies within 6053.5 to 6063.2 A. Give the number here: 23.6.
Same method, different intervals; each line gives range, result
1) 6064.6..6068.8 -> 23.4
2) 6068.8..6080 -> 23.3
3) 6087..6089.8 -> 23.8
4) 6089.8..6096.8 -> 24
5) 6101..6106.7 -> 23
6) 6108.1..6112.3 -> 23.9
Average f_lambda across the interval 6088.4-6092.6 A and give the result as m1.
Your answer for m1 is 24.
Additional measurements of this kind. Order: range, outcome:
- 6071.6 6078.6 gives 23.8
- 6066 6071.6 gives 23.7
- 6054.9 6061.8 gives 24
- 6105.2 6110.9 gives 23.8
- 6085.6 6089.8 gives 23.8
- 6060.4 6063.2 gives 23.7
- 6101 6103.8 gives 23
